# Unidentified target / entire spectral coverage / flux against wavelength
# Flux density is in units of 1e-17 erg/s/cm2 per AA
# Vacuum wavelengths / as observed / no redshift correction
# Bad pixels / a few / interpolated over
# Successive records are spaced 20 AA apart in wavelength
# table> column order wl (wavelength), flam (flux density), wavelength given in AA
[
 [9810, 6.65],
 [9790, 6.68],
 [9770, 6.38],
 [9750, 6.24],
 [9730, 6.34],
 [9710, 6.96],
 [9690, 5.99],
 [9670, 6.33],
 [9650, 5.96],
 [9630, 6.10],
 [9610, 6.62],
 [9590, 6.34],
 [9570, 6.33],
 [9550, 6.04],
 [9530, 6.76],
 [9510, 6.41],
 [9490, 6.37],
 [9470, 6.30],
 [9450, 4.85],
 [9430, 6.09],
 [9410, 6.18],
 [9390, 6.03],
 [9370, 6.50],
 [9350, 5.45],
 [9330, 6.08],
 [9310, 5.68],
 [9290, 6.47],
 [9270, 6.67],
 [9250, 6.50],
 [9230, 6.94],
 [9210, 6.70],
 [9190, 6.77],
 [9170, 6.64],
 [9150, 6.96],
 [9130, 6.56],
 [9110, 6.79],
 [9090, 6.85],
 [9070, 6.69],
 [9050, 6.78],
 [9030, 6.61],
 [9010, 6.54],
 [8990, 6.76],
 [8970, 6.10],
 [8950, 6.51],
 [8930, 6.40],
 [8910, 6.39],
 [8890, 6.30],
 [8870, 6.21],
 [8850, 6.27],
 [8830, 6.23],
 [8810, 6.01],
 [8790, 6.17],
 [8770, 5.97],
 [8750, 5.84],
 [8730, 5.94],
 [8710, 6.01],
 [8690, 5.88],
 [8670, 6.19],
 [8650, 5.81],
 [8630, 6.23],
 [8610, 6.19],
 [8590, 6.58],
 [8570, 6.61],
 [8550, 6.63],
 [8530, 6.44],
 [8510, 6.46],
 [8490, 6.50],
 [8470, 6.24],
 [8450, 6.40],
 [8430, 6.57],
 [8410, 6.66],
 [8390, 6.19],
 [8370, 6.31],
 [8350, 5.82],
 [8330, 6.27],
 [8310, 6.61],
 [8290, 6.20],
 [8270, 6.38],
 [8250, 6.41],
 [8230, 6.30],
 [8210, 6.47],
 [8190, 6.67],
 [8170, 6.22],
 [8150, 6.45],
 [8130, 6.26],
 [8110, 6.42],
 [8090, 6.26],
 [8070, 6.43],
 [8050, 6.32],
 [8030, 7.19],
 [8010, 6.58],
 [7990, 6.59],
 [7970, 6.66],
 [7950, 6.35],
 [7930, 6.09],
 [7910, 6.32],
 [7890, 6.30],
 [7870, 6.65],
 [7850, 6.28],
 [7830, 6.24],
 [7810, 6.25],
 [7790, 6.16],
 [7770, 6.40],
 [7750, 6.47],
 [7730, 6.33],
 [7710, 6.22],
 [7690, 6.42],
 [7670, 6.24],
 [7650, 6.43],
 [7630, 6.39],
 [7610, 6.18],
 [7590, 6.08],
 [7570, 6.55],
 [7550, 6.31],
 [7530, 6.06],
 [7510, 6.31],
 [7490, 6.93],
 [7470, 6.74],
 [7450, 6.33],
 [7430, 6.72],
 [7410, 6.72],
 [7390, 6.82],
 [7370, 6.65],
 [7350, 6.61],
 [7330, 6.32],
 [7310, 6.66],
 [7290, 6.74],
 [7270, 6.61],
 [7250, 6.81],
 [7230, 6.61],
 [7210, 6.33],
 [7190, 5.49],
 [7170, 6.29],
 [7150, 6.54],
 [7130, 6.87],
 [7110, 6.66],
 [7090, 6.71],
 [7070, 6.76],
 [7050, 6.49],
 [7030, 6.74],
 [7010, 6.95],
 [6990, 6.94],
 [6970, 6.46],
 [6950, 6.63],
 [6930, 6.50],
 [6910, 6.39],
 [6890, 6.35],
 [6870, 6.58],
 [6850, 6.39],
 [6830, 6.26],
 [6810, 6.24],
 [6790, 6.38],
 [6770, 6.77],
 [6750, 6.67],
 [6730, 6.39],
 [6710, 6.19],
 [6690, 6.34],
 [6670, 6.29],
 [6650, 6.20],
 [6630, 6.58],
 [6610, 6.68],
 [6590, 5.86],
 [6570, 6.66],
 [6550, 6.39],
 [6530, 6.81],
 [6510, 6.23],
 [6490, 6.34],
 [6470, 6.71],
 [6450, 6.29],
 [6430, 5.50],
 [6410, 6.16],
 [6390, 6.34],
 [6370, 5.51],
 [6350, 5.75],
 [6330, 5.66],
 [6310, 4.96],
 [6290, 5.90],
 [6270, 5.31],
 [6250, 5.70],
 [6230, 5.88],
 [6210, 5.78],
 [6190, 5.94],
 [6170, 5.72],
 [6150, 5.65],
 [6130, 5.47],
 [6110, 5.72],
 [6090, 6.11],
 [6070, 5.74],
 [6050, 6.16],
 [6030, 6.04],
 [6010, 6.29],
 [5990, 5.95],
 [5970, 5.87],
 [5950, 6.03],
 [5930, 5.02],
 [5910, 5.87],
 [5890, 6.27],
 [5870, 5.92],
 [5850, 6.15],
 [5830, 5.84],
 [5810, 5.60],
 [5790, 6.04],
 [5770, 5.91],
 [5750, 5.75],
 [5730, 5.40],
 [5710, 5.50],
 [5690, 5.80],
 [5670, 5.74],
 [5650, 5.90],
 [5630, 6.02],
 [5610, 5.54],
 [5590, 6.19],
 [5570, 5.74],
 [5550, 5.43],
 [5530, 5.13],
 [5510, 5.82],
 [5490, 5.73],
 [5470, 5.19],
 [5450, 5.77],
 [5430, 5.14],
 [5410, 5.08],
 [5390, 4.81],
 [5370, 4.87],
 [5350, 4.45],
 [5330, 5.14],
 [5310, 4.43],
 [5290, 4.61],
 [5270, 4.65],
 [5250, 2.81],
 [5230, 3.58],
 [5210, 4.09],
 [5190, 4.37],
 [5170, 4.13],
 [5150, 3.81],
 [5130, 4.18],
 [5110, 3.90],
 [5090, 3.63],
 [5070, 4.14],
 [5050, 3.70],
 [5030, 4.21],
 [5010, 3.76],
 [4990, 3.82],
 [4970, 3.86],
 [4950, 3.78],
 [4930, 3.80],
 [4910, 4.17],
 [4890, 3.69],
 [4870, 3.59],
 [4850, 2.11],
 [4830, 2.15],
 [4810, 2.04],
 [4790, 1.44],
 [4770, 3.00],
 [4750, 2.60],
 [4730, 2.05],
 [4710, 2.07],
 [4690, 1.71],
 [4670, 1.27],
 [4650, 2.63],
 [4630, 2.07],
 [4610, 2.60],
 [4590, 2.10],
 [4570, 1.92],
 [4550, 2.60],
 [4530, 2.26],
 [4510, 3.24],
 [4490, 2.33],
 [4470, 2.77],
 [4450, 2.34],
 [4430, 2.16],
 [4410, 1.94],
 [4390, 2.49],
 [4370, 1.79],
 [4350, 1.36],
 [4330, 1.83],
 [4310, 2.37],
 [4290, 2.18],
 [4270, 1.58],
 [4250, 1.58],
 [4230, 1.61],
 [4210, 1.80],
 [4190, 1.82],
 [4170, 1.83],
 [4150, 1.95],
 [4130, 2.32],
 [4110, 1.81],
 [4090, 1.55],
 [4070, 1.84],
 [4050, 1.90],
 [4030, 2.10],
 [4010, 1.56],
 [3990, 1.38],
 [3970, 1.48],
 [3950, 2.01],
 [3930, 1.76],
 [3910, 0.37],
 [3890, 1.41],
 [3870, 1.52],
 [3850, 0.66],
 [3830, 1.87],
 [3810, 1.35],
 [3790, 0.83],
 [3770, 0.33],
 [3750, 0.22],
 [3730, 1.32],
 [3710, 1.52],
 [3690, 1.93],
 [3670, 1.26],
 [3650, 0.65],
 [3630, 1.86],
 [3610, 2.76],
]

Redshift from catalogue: 0.22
